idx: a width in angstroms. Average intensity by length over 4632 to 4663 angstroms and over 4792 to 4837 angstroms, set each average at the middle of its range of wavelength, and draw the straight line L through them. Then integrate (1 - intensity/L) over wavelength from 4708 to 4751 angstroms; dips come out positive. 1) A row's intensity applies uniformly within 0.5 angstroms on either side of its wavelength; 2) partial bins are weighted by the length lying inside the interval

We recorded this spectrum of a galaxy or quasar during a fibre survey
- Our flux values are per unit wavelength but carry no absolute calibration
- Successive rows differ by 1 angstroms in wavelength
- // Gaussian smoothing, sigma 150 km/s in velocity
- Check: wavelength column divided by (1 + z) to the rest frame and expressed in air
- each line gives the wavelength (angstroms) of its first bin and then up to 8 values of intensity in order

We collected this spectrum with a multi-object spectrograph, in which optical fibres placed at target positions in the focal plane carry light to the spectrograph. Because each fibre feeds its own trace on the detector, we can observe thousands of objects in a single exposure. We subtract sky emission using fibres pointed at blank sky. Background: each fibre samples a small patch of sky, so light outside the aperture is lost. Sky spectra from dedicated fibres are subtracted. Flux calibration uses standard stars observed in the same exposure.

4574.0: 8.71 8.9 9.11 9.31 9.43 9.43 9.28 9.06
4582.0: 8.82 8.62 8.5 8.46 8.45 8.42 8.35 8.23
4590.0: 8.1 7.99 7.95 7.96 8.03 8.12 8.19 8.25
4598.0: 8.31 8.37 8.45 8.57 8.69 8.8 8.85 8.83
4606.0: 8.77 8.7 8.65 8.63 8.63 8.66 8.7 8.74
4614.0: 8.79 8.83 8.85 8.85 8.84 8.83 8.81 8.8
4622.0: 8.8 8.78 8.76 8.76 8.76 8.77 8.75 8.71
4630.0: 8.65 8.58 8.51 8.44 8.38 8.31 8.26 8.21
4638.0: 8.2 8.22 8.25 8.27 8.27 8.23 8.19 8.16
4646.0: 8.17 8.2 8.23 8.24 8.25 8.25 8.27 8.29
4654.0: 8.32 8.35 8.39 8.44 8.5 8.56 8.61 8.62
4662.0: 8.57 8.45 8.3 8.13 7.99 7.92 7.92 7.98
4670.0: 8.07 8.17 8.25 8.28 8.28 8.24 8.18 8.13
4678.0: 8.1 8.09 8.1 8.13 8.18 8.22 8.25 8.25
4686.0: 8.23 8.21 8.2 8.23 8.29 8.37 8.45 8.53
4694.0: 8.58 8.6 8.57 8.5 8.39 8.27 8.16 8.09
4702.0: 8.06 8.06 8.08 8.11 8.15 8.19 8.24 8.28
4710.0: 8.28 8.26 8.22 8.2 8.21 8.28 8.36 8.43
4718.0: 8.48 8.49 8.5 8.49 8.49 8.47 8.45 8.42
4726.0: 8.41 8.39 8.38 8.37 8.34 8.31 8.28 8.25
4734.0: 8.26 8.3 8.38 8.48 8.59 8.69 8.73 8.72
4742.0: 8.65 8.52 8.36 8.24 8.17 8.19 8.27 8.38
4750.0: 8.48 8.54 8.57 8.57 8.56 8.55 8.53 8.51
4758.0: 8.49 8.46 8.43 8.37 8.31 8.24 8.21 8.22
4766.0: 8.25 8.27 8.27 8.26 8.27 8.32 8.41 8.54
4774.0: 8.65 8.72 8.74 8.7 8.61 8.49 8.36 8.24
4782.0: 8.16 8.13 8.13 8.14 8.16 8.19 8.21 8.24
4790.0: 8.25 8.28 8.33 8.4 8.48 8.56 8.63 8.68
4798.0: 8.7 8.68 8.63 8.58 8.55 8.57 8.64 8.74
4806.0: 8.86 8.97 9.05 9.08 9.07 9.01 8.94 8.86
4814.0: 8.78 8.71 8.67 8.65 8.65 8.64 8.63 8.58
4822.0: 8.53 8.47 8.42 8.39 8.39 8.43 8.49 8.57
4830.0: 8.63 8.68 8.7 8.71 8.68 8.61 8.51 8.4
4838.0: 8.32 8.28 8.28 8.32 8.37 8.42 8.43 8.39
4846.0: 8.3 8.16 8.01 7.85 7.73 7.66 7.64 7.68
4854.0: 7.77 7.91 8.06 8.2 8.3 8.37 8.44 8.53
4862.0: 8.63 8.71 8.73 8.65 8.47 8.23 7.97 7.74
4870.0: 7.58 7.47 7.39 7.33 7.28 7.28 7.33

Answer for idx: 0.5 angstroms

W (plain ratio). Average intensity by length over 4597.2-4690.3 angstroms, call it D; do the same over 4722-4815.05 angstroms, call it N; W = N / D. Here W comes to 1.01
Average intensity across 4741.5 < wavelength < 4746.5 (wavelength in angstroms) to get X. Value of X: 8.39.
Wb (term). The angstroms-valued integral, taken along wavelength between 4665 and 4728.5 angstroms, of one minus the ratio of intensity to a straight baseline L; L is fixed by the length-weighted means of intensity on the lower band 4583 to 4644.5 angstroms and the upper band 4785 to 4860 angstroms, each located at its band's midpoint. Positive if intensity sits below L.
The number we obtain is 1.7 angstroms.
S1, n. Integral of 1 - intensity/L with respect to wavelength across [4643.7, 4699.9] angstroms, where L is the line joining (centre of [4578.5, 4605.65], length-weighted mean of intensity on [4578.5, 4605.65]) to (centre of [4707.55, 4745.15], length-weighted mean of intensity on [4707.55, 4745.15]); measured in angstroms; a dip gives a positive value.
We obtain 1.05 angstroms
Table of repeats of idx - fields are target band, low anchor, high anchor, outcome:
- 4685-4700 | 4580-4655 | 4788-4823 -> 0.3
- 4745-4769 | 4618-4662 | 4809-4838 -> 0.5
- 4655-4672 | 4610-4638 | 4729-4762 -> 0.6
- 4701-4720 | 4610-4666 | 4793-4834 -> 0.7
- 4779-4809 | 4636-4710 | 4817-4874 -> -0.8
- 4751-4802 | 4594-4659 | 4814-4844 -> 0.6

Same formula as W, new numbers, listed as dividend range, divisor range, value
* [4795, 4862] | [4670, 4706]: 1.03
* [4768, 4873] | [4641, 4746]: 1.01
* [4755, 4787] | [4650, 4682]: 1.01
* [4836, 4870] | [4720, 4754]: 0.97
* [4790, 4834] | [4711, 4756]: 1.03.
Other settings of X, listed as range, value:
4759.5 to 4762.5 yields 8.37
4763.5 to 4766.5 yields 8.23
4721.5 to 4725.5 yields 8.46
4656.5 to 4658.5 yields 8.47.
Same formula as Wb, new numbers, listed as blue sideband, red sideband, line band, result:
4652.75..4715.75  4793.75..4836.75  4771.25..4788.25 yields 0.3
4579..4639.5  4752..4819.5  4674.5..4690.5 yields 0.7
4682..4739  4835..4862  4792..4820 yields -1.7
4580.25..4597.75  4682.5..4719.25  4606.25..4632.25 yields -1.3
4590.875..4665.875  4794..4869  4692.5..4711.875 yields 0.4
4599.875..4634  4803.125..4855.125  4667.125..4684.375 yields 1.0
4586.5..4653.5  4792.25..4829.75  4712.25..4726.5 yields 0.3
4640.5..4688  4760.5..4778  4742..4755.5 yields -0.1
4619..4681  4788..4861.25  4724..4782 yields 0.0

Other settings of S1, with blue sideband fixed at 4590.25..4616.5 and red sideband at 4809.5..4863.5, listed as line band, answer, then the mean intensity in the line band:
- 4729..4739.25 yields 0.1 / 8.38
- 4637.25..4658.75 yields 0.5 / 8.27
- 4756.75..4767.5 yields 0.1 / 8.34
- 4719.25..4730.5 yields 0.0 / 8.43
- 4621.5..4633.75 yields -0.3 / 8.68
